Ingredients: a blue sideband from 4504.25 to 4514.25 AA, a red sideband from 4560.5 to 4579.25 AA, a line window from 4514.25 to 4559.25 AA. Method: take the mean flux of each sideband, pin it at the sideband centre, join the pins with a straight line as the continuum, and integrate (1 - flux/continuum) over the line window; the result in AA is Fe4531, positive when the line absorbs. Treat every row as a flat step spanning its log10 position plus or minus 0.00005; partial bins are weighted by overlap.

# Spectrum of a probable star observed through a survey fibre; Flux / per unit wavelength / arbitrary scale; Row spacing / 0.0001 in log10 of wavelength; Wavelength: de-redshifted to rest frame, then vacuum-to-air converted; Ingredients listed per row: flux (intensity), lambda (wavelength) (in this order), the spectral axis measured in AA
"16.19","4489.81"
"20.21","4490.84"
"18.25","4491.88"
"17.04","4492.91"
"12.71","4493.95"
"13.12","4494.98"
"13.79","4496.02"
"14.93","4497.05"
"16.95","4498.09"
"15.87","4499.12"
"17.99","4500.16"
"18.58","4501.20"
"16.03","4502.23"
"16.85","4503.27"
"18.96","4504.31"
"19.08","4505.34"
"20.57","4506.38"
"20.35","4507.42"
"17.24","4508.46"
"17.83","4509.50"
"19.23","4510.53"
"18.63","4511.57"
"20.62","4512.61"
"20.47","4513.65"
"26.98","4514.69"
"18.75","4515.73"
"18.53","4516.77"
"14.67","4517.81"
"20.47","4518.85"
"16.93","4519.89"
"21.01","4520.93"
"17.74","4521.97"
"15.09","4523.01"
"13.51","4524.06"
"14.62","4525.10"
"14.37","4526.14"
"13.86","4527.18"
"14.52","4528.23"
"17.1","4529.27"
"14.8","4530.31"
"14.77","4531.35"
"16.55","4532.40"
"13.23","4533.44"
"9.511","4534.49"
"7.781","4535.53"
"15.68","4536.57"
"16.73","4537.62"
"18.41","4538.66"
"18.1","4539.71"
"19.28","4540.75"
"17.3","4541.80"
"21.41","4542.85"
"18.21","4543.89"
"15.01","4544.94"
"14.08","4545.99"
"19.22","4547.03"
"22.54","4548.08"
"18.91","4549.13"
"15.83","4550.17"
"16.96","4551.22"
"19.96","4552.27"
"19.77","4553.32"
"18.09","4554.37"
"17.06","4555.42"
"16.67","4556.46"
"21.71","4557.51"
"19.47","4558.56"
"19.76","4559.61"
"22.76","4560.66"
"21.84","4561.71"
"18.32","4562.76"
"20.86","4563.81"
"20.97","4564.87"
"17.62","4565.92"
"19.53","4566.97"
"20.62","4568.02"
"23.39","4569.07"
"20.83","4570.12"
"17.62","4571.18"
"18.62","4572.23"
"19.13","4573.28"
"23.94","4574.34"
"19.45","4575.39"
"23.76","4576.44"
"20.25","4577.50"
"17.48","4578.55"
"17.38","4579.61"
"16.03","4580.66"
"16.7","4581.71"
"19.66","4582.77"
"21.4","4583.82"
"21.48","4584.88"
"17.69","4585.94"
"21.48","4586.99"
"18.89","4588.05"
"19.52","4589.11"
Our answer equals 6.17 AA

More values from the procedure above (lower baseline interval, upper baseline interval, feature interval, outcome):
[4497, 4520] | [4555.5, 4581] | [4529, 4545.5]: 2.9 AA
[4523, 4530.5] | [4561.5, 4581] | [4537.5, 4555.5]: -1.3 AA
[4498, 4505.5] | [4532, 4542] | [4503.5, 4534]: -2.1 AA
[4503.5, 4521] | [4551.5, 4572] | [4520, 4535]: 3.4 AA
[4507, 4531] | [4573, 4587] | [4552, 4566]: -0.5 AA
